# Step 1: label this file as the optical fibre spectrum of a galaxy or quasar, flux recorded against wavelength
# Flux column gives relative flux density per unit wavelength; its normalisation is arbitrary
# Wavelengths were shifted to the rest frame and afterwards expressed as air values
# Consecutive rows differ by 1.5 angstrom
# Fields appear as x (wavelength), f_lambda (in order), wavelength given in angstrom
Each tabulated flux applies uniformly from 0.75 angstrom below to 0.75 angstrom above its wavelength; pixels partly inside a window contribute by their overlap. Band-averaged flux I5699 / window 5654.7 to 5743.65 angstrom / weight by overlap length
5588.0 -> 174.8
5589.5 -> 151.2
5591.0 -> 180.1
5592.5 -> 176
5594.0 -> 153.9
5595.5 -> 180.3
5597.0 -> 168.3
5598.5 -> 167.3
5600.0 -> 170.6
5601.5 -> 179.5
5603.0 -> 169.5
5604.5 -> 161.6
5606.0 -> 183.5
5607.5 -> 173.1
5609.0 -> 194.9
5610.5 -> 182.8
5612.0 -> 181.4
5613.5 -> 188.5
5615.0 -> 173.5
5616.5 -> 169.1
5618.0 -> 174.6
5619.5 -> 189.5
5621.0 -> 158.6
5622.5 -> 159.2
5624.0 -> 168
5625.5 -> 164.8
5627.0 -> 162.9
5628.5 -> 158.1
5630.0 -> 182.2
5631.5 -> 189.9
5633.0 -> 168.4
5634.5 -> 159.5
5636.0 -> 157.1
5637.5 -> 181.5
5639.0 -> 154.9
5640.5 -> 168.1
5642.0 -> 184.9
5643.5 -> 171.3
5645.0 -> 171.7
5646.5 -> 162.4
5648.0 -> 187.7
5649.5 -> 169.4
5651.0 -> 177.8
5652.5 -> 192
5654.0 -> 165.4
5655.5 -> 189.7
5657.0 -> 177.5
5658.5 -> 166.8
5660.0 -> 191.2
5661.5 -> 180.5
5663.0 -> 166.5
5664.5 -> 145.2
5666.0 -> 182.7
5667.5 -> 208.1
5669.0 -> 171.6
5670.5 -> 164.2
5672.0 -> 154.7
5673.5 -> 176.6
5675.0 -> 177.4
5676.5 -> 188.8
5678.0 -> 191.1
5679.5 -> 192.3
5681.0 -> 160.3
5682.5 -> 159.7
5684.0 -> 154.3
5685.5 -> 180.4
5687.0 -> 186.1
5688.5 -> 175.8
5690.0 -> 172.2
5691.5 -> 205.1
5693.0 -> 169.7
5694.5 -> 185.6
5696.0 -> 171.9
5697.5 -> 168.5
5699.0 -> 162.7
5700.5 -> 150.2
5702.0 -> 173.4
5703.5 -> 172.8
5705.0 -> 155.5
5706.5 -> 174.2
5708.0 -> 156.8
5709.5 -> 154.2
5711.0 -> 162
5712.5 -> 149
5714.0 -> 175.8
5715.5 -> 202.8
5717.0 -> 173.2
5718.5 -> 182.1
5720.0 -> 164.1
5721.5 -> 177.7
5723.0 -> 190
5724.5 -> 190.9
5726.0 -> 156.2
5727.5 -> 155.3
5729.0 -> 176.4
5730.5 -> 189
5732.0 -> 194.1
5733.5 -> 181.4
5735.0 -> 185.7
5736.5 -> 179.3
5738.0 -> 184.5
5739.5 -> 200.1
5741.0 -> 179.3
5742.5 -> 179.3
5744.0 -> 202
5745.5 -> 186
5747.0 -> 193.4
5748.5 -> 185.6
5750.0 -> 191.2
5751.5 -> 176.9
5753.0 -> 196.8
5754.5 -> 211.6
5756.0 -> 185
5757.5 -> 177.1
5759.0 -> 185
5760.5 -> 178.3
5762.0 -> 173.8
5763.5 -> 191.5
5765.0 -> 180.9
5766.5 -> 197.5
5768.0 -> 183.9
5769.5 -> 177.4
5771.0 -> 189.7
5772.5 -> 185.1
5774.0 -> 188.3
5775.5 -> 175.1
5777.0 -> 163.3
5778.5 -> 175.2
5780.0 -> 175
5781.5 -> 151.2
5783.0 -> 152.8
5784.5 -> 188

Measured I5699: 175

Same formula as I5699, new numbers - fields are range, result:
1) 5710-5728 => 173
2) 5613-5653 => 172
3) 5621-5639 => 167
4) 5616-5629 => 167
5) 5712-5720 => 176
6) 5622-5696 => 174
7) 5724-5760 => 185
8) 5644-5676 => 175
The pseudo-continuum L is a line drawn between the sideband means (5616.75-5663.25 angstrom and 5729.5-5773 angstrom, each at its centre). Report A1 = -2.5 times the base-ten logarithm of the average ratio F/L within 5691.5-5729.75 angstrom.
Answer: 0.07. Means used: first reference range 173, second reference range 187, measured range 171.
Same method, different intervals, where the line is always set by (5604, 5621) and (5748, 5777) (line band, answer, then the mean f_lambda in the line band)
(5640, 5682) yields 0.03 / 176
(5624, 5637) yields 0.07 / 168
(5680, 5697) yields 0.04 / 175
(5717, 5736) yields 0.03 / 178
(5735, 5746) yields -0.02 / 187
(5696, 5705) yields 0.11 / 165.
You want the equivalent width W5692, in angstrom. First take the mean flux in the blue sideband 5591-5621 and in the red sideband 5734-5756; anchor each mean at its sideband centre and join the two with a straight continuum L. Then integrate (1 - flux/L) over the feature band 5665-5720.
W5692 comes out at 3.2 angstrom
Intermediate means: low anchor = 175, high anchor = 189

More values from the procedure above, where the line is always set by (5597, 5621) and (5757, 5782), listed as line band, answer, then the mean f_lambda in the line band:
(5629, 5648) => 0.6 angstrom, 171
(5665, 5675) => 0.1 angstrom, 176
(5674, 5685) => 0.2 angstrom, 175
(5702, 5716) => 0.9 angstrom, 167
